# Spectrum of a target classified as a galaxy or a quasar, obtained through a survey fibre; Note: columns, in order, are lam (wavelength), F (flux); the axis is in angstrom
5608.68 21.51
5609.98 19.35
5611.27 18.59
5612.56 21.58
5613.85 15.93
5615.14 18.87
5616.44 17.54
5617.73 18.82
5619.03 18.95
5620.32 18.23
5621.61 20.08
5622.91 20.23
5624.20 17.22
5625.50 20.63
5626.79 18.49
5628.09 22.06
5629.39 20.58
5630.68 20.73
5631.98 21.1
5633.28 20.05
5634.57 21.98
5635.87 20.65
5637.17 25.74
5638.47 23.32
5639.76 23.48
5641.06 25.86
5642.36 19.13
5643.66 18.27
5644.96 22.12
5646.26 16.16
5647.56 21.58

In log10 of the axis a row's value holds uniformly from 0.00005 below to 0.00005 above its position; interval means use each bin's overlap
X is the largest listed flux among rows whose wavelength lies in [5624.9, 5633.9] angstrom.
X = 22.06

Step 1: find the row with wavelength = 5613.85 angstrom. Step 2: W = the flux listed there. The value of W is 15.93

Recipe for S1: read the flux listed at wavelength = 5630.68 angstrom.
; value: 20.73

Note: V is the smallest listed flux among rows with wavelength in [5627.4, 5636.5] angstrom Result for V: 20.05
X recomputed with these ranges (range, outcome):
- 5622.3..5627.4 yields 20.63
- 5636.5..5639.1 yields 25.74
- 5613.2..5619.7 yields 18.95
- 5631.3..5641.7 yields 25.86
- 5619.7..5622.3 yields 20.08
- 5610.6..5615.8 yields 21.58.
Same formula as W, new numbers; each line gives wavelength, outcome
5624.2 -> 17.22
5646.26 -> 16.16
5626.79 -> 18.49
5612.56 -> 21.58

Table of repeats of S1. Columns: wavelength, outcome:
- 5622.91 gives 20.23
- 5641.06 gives 25.86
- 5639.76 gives 23.48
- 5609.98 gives 19.35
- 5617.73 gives 18.82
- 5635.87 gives 20.65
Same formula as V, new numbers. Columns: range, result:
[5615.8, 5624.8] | 17.22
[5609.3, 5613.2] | 18.59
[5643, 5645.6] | 18.27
